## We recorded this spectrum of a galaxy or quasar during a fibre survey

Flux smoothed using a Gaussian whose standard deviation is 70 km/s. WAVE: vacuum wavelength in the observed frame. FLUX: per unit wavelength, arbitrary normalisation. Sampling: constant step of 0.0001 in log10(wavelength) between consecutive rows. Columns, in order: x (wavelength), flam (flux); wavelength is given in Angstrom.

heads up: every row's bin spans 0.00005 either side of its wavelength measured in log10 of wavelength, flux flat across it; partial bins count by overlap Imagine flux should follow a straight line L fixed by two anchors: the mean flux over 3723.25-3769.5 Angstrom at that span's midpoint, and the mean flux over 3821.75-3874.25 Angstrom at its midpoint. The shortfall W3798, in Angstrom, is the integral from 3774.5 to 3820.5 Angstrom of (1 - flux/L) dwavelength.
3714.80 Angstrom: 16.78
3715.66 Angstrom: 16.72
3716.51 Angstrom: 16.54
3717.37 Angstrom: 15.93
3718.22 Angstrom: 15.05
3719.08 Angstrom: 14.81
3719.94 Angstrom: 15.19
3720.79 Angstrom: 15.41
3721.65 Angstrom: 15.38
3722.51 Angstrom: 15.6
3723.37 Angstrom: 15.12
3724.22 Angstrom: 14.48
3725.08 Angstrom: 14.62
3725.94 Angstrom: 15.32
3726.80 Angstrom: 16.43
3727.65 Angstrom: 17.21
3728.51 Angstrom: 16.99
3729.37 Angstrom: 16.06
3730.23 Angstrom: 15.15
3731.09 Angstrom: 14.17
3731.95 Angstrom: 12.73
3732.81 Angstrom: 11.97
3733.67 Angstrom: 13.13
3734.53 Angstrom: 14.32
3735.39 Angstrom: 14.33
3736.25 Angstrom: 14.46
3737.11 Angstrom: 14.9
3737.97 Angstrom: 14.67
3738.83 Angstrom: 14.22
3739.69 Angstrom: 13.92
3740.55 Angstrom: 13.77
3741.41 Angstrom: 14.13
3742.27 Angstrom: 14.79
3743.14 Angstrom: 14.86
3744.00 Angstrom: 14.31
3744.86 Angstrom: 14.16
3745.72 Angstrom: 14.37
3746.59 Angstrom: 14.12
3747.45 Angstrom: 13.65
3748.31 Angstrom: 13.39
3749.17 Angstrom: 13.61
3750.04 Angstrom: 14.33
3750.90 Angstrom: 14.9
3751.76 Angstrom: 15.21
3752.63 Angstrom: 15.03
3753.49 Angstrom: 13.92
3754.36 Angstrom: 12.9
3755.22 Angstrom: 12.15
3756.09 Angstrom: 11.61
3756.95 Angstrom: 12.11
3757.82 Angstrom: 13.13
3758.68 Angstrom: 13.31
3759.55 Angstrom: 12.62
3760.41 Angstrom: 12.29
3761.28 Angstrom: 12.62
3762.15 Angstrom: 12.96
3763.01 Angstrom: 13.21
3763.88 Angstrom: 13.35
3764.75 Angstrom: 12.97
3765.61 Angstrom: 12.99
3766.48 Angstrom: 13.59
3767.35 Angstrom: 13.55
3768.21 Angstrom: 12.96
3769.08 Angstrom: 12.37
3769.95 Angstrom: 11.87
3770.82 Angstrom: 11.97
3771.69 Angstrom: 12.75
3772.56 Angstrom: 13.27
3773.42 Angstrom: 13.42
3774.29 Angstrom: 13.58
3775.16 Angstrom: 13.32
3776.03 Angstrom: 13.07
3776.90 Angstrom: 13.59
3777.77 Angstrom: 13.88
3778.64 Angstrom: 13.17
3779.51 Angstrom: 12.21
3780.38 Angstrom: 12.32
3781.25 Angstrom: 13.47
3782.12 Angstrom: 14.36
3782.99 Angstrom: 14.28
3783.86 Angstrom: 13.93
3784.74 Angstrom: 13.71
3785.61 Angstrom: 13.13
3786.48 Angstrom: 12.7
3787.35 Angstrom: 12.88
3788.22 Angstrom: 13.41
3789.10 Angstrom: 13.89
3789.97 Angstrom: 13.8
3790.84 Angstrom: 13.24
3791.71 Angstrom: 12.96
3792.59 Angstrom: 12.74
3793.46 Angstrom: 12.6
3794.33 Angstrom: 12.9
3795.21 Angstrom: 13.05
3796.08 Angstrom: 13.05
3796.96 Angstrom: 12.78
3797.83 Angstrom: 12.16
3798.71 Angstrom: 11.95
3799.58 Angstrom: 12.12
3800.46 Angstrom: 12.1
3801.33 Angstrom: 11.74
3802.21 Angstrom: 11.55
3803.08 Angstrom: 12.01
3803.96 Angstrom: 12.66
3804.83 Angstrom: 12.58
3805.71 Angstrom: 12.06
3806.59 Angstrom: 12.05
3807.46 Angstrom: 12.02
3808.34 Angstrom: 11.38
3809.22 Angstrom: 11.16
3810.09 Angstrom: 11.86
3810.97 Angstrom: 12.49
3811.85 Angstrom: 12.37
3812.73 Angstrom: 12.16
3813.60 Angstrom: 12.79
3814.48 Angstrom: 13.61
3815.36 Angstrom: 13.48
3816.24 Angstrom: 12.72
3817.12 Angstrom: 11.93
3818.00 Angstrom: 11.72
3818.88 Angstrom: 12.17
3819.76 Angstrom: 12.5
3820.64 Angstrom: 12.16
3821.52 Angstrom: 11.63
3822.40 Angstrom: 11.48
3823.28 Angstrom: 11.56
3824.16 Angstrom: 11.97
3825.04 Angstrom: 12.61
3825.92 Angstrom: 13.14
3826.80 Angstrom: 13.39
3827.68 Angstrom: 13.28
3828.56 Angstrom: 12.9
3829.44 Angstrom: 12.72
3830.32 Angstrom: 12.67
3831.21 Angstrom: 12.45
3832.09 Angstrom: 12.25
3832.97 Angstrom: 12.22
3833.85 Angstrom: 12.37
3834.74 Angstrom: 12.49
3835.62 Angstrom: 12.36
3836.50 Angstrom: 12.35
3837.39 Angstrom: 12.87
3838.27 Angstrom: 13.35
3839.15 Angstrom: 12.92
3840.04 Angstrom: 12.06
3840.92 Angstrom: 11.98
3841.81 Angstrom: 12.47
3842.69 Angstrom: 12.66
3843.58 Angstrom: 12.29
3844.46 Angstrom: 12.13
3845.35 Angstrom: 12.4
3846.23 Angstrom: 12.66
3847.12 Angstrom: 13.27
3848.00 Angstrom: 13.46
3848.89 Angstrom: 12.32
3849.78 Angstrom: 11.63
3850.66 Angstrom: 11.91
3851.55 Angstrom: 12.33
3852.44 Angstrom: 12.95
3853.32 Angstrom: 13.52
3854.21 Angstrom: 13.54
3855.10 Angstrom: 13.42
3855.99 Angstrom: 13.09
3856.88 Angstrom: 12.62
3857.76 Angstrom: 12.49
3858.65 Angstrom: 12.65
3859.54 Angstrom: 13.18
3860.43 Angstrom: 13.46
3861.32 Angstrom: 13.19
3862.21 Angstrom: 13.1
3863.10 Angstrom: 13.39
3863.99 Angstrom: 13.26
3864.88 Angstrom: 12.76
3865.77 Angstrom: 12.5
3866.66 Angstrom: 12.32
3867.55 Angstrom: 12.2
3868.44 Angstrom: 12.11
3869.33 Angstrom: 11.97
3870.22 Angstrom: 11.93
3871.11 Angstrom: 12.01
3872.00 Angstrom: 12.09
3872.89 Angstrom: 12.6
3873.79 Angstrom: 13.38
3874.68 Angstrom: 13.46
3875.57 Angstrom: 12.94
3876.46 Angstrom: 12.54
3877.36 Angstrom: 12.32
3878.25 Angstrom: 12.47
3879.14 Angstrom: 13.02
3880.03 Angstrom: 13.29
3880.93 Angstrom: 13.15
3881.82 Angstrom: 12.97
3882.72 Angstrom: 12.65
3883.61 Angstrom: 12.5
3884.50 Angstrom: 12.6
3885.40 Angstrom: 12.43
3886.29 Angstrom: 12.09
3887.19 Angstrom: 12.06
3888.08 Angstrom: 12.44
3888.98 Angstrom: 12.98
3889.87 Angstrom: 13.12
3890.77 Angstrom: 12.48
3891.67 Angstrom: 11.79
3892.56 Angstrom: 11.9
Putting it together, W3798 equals 1.9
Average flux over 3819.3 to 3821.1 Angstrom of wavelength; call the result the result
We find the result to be 12.3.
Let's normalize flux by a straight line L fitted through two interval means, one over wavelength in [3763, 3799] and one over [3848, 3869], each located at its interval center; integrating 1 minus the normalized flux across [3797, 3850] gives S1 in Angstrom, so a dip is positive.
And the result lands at 2.3 Angstrom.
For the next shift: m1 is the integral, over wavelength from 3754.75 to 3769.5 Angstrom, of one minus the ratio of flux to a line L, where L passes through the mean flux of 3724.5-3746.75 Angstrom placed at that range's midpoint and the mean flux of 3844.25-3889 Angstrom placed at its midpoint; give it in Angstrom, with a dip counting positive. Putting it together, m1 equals 1.4 Angstrom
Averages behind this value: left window 14.6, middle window 12.8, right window 12.7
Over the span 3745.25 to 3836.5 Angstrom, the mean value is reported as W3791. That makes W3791 12.8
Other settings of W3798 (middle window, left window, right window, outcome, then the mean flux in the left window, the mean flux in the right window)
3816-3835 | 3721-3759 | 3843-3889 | 1.20 Angstrom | 14.3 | 12.7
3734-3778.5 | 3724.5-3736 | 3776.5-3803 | 1.46 Angstrom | 14.8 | 13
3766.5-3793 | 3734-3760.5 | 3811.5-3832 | 0.14 Angstrom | 13.9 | 12.5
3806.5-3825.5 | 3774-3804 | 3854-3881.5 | 1.08 Angstrom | 13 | 12.8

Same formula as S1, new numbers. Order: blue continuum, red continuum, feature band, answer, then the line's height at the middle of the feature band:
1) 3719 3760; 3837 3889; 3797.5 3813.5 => 1.7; 13.4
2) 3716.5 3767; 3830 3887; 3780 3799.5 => 0.6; 13.6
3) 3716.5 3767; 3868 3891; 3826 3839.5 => 0.4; 13.1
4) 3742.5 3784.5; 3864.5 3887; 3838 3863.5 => -0.1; 12.7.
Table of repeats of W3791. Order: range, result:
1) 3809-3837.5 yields 12.4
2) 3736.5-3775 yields 13.5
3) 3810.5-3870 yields 12.6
